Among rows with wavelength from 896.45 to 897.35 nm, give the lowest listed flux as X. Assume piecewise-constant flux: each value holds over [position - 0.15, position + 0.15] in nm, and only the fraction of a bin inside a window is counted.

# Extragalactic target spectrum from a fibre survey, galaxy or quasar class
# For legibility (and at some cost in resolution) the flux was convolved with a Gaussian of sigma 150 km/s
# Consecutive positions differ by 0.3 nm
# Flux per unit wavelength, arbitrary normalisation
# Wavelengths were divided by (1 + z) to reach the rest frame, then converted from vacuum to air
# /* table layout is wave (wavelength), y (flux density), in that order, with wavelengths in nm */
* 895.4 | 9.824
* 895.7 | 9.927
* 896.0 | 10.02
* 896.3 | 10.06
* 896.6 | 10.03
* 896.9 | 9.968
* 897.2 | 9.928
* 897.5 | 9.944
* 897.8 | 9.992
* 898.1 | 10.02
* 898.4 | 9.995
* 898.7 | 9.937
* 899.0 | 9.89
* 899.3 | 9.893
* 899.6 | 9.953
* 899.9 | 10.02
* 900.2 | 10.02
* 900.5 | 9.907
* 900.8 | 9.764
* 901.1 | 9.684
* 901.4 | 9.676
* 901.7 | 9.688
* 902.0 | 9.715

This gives 9.928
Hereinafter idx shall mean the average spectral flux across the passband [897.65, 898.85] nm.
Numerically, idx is 9.99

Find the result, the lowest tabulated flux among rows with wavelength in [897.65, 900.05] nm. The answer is 9.89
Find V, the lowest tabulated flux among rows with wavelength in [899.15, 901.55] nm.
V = 9.676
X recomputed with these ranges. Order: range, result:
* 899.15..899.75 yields 9.893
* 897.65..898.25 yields 9.992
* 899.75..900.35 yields 10.02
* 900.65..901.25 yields 9.684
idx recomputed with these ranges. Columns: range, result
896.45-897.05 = 10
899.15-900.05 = 9.96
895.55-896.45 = 10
